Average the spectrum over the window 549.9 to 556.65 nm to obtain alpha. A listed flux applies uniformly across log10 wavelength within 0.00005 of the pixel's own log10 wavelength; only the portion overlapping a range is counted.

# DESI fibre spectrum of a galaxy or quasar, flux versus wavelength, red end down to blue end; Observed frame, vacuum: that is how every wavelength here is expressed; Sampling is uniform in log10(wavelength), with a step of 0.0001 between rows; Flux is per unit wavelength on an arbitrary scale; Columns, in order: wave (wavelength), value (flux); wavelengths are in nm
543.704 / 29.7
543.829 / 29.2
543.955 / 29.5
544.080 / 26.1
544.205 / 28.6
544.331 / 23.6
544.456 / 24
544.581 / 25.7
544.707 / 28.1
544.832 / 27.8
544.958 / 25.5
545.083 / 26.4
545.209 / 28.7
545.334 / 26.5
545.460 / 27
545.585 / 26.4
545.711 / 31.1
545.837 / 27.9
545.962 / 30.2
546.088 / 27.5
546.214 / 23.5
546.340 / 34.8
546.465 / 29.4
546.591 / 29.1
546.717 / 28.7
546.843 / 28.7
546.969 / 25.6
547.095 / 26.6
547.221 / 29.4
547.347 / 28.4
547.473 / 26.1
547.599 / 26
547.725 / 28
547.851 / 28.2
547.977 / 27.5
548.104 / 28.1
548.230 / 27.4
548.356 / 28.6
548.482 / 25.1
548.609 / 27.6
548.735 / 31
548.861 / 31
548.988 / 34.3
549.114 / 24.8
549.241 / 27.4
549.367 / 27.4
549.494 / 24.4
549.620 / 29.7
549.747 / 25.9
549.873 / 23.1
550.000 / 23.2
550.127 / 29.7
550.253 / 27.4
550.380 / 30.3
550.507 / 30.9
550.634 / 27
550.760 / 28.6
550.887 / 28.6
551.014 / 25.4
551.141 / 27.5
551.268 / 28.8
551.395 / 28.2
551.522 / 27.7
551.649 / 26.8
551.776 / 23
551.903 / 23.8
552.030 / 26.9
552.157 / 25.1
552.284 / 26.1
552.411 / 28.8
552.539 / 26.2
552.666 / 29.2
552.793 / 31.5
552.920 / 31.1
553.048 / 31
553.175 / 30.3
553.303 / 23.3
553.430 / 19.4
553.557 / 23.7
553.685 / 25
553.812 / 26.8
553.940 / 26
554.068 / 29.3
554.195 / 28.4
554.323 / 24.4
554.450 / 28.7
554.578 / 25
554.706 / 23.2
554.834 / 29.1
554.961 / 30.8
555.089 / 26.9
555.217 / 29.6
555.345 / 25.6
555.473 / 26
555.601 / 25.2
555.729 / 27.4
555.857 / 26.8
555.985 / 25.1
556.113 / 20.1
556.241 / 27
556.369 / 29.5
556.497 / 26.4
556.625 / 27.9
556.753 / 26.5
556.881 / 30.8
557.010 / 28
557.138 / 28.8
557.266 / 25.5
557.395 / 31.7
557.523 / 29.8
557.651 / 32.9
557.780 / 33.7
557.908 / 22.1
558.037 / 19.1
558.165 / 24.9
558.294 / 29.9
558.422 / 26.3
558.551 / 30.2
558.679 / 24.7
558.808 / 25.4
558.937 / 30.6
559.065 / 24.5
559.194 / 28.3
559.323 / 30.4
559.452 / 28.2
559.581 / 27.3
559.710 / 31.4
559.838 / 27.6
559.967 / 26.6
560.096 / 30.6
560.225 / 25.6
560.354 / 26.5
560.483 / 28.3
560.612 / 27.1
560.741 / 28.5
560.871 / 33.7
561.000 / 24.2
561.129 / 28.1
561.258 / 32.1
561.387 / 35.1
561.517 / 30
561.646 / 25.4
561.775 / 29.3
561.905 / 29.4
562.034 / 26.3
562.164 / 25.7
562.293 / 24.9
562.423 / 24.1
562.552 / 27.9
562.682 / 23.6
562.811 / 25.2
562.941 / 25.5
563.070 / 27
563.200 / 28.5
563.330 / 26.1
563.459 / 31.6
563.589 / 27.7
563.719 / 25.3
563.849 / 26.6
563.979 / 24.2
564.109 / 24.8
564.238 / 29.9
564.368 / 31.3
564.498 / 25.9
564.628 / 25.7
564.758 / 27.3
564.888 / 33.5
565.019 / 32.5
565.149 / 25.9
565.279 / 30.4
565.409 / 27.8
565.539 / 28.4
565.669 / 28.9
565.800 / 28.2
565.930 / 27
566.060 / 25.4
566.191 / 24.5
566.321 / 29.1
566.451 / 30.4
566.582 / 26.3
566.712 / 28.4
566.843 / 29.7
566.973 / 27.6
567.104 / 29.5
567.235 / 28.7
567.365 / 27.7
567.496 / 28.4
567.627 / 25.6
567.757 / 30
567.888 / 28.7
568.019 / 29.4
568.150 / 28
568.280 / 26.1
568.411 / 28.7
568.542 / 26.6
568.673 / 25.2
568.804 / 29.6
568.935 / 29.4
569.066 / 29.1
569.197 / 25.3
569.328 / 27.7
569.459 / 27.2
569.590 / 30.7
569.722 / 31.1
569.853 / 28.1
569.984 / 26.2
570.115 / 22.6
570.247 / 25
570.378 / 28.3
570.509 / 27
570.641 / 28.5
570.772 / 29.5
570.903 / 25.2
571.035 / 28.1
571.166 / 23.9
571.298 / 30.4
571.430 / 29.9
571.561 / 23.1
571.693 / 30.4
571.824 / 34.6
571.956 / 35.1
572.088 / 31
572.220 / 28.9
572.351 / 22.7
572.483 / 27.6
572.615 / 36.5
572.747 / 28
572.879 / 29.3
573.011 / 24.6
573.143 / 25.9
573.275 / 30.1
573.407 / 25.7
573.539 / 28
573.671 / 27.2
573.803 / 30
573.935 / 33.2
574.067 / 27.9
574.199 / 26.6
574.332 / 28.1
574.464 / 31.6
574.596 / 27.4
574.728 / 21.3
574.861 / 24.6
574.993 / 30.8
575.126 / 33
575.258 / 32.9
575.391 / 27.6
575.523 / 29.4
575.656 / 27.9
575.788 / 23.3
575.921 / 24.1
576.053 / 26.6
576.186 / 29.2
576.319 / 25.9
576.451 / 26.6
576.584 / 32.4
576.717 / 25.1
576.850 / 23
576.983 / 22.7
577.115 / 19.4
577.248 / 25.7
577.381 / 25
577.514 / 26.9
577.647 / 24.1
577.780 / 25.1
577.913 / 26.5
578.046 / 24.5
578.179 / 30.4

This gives 26.9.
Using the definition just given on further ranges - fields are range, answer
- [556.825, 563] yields 27.8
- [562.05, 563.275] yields 25.8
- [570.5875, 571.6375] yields 27.3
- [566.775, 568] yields 28.5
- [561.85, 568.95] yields 27.6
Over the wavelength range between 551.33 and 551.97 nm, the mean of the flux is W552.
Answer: 25.9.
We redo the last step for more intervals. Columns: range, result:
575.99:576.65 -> 28.1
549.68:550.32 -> 25.9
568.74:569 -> 29.5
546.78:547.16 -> 27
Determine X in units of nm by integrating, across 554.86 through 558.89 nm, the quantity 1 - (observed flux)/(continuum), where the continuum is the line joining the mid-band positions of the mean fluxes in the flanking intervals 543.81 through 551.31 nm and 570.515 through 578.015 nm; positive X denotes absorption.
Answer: 0.06 nm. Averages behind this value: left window 27.7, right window 27.6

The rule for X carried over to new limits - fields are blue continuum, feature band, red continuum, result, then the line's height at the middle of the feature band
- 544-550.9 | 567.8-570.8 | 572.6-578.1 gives -0.05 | 27.3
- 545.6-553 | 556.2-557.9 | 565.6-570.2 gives -0.07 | 27.8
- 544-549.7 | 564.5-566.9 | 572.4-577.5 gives -0.06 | 27.5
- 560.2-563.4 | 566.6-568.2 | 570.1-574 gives -0.02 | 28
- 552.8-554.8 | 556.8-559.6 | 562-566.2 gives -0.11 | 26.8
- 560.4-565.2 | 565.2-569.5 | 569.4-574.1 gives 0.02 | 28.1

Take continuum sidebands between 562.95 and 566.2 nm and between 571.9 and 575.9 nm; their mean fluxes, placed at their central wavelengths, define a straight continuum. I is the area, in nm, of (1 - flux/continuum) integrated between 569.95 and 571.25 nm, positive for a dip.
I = 0.080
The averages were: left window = 27.8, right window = 28.5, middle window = 26.5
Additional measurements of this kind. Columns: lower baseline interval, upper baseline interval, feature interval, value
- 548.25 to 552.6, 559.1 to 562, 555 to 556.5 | 0.09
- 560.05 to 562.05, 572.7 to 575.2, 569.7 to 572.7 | -0.02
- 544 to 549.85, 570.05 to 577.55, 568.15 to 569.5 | 0.01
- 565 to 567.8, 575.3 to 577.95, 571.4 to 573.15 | -0.15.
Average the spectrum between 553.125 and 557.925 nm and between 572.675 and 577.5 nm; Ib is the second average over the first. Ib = 1.0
